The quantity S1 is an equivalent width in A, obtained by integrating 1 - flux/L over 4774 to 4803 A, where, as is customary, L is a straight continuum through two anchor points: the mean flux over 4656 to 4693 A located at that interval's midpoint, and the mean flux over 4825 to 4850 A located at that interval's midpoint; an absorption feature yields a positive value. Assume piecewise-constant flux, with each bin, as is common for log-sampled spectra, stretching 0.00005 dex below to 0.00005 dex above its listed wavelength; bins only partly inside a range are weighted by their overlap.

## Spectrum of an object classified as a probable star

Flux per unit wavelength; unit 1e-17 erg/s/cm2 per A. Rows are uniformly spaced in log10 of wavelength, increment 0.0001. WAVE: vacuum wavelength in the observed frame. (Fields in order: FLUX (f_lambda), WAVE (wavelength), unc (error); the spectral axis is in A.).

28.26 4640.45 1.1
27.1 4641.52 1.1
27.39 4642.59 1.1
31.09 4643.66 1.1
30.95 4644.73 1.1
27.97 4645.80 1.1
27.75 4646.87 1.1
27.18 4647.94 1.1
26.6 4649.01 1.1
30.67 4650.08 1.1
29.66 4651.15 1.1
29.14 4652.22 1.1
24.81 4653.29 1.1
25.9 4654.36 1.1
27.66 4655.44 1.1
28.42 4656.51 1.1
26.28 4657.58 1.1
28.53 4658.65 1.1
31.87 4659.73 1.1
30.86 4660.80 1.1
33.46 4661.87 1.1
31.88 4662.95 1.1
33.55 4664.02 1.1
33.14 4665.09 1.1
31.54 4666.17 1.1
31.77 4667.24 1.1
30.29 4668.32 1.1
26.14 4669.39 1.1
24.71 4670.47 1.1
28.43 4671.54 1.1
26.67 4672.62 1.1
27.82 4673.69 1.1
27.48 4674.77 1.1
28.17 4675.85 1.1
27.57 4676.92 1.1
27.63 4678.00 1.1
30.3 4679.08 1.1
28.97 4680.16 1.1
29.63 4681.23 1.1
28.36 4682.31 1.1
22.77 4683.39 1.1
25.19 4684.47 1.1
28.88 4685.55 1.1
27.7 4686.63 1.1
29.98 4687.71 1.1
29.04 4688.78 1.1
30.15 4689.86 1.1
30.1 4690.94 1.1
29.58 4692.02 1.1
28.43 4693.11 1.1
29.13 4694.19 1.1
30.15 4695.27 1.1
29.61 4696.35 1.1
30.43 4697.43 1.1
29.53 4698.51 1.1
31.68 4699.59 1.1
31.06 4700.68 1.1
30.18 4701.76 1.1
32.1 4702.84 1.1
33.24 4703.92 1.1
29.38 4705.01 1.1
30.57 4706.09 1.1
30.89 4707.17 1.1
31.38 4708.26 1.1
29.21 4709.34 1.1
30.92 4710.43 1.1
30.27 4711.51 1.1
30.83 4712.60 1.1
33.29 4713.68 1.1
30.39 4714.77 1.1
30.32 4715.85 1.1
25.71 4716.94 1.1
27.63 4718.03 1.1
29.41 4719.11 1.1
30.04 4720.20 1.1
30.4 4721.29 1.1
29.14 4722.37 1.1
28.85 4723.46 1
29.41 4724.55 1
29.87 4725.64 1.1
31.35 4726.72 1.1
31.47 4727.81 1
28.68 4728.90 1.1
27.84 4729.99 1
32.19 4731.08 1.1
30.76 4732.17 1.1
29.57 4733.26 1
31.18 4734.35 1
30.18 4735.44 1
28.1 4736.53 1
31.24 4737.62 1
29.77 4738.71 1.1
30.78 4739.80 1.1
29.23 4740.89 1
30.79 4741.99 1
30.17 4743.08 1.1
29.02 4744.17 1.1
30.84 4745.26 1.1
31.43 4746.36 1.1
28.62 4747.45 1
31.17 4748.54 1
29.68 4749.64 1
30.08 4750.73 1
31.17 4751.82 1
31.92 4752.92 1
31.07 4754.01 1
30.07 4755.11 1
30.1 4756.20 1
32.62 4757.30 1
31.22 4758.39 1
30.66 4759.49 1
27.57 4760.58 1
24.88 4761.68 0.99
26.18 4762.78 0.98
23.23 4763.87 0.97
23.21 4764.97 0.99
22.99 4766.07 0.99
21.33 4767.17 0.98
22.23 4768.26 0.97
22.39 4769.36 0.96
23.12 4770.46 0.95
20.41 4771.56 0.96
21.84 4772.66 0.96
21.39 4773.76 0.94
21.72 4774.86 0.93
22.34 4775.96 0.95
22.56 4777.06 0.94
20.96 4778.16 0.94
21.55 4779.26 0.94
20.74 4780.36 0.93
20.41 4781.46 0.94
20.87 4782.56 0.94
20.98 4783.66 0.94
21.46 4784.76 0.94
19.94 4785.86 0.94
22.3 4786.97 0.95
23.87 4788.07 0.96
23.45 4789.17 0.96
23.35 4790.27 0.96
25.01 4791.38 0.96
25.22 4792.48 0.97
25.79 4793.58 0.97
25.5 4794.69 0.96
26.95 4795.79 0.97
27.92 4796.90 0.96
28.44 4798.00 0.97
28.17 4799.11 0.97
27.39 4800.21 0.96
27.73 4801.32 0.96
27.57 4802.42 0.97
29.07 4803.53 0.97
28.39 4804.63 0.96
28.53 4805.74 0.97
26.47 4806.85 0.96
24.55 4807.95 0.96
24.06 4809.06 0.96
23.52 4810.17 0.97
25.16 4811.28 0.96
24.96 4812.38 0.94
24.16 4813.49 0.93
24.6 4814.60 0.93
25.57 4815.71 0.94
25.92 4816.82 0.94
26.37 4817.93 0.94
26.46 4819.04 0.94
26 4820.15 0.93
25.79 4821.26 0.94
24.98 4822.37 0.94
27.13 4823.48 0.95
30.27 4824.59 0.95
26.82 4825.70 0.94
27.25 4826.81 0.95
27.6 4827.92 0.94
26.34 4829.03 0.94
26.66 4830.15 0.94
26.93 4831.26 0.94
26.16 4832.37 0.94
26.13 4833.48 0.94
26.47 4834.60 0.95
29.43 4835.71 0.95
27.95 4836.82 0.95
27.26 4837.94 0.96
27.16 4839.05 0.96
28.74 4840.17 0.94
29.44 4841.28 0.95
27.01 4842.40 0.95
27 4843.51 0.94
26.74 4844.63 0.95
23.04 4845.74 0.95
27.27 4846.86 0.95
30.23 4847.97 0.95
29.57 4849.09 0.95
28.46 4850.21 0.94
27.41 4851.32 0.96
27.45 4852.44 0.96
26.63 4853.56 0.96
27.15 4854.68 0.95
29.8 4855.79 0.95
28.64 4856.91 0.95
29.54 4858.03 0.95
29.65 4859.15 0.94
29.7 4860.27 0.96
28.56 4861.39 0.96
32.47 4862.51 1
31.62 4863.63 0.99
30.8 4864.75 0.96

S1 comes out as 4.1 A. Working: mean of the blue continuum 29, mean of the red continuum 27.4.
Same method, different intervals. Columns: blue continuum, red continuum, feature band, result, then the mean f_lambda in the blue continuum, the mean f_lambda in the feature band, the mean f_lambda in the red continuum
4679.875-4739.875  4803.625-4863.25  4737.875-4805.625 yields 5.7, 29.8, 26.1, 27.2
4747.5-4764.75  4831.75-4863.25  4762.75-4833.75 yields 9.9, 29.3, 24.7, 28.1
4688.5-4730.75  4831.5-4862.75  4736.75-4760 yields -0.8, 30.1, 30.5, 28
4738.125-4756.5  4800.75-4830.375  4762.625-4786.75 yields 5.8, 30.4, 21.8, 26.4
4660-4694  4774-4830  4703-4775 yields -4.5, 29.1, 28.8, 25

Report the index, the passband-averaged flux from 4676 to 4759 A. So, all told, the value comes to 29.9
